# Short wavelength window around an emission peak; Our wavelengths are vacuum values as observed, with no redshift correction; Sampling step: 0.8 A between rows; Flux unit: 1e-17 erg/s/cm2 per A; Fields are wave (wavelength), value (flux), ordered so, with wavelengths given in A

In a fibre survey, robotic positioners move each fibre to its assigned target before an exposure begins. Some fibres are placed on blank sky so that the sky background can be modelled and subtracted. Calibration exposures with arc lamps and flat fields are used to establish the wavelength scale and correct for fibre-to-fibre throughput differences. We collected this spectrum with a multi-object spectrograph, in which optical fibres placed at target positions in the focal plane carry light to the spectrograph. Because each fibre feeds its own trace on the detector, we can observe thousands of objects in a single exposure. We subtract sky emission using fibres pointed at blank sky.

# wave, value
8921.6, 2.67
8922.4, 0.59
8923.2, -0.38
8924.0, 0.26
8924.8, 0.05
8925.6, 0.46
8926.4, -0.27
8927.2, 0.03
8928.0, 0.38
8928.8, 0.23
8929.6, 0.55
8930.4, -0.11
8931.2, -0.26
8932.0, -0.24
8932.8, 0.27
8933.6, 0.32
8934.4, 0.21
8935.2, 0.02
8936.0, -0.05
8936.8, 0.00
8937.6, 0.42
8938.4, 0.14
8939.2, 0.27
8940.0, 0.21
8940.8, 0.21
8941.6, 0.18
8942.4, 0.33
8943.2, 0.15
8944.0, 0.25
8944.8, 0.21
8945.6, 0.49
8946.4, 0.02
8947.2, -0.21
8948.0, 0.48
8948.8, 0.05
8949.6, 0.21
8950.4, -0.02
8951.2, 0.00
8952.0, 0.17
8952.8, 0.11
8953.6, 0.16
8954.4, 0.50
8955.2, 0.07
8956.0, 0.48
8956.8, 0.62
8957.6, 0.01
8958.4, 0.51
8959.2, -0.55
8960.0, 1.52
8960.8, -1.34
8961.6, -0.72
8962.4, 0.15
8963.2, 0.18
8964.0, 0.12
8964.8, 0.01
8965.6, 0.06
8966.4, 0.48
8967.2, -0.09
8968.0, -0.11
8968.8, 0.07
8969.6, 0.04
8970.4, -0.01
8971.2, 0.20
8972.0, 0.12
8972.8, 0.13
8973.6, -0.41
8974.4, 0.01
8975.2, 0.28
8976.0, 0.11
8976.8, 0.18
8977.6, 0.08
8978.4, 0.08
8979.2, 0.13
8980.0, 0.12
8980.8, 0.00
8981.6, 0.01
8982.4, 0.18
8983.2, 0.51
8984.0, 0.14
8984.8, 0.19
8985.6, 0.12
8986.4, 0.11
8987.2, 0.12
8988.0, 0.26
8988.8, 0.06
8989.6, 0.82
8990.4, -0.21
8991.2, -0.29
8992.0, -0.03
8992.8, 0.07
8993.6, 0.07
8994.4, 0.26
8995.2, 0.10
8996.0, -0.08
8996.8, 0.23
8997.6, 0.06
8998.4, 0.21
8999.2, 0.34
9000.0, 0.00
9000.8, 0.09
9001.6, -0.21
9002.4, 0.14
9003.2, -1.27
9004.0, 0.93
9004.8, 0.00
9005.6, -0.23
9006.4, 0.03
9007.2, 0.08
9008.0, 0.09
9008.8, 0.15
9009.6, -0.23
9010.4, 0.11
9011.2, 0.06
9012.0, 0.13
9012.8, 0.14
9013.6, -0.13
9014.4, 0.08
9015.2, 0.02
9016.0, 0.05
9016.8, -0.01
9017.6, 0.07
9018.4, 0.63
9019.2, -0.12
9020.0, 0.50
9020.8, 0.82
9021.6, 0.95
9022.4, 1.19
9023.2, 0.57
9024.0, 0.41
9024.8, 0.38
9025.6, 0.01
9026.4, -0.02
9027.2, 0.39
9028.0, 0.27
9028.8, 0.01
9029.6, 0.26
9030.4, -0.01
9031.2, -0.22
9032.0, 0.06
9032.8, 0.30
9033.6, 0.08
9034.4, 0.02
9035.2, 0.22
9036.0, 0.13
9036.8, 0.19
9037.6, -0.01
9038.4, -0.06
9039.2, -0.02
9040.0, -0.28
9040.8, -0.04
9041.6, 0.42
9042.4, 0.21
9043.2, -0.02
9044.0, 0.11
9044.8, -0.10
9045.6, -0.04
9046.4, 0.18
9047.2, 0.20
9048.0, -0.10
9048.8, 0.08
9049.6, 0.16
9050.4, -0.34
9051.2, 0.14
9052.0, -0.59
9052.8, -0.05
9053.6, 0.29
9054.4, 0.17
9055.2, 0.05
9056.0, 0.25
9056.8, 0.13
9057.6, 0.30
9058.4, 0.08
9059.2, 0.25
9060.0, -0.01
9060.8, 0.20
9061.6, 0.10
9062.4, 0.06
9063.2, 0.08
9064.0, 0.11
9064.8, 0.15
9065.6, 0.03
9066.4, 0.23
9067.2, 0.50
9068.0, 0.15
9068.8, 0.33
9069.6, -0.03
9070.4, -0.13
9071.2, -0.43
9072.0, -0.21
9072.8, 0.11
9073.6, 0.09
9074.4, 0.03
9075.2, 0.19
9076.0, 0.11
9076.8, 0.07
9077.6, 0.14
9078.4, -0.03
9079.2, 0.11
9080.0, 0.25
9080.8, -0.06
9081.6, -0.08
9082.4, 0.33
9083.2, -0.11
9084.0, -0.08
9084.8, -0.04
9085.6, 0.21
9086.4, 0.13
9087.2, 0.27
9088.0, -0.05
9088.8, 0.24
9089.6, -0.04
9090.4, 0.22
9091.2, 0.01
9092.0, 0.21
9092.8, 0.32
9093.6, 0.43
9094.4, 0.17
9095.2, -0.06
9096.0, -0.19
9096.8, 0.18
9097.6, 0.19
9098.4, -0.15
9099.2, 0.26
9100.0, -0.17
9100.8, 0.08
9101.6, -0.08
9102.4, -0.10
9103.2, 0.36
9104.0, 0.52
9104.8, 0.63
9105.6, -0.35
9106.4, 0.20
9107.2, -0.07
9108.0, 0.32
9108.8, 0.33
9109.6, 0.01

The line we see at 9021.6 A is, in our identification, H-beta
